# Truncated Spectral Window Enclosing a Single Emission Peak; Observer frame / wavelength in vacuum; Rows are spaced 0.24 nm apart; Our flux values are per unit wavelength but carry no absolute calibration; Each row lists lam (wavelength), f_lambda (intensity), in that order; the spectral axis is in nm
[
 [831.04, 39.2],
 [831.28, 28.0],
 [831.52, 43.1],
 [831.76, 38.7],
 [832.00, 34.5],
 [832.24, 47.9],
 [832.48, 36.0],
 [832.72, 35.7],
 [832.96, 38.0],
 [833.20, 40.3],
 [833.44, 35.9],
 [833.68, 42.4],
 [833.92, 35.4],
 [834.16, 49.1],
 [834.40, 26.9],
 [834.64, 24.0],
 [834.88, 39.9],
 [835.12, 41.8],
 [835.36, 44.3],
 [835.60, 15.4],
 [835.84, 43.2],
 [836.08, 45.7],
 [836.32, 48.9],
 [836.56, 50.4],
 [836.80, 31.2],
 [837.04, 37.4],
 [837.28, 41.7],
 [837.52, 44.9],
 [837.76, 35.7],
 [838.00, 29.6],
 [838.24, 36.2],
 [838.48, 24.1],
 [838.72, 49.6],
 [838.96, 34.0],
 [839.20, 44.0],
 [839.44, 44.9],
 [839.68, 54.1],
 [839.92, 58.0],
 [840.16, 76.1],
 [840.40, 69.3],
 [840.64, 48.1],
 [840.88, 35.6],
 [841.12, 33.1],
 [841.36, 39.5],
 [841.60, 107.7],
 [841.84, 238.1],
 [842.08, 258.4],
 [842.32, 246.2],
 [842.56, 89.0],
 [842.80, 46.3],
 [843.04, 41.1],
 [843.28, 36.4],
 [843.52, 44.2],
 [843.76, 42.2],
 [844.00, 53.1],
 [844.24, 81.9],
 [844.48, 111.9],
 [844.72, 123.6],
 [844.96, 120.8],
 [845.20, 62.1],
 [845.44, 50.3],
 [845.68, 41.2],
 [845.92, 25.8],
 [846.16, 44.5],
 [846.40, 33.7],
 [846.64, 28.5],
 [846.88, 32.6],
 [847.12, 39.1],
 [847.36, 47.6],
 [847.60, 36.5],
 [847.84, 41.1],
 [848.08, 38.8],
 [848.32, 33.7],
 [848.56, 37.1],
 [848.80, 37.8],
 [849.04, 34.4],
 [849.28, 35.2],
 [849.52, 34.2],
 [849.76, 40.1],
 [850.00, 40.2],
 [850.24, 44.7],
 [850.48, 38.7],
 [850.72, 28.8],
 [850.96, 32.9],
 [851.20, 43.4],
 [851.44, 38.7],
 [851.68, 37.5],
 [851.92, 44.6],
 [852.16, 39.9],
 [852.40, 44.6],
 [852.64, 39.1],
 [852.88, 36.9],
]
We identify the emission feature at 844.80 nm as [N II] 6583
